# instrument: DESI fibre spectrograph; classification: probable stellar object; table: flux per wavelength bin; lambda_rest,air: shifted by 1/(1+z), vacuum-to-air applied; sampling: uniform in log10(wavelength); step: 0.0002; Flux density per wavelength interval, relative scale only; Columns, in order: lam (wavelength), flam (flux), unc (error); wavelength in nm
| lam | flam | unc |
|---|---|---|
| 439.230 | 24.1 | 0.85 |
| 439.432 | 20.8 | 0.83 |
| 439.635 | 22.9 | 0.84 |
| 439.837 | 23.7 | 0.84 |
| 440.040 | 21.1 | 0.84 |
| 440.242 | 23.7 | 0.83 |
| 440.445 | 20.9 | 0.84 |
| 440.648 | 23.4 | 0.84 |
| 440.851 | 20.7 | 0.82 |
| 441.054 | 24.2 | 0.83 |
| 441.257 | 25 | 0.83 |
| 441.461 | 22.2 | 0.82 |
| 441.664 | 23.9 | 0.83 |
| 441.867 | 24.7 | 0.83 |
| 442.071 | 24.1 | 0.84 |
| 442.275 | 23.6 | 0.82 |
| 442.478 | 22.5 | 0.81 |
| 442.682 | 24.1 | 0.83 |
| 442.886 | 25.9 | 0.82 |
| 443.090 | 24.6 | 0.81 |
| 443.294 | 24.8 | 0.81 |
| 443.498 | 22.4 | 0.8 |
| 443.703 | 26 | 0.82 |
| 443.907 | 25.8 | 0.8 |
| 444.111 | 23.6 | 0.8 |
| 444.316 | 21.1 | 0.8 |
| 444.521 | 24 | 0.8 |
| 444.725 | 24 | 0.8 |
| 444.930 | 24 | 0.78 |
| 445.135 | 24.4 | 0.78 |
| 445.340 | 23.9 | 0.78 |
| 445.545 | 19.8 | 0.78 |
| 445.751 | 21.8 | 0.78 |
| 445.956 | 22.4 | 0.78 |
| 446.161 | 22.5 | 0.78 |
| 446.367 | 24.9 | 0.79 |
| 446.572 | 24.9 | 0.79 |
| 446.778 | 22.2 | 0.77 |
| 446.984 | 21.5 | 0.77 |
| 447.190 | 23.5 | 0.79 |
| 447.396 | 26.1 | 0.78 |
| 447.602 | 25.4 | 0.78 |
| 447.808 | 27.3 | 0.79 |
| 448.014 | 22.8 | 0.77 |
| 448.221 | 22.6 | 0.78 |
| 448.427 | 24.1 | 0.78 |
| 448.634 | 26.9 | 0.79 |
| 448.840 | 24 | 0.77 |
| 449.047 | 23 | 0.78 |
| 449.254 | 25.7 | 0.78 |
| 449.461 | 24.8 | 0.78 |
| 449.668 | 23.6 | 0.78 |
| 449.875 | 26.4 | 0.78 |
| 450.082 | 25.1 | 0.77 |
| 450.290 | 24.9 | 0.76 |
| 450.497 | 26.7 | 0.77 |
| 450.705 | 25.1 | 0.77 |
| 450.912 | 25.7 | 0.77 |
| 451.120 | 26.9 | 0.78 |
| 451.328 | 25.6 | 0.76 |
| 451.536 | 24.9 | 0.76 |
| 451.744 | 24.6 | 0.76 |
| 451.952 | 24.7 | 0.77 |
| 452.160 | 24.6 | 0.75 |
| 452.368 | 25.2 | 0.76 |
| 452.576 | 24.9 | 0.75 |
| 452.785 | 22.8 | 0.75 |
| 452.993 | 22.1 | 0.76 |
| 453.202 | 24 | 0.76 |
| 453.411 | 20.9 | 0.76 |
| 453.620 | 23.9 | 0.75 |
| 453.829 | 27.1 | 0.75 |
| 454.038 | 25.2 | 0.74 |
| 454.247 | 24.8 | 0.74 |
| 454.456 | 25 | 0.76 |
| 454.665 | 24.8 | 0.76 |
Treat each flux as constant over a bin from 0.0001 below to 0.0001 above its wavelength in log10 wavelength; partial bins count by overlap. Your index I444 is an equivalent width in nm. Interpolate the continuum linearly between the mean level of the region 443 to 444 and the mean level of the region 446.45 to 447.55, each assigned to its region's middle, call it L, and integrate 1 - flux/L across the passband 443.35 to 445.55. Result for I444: 0.06 nm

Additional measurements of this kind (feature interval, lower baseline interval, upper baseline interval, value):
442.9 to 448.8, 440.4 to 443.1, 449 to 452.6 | 0.11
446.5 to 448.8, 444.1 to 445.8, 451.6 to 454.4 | -0.09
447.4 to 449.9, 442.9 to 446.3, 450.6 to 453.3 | -0.06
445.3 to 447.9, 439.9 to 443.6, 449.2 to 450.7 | 0.11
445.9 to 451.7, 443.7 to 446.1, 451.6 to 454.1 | -0.23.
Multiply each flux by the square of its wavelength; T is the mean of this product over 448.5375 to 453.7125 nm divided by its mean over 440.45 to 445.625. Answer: 1.1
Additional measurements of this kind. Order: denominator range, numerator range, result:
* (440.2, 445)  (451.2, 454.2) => 1.07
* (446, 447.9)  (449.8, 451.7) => 1.08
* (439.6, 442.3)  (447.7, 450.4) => 1.11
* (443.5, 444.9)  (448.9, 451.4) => 1.08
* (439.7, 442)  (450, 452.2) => 1.15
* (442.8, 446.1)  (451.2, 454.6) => 1.07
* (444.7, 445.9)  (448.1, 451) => 1.11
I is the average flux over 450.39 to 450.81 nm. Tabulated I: 25.9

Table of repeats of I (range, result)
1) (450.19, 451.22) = 25.9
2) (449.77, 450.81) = 25.6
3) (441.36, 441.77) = 23.1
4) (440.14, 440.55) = 22.3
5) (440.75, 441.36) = 23.3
